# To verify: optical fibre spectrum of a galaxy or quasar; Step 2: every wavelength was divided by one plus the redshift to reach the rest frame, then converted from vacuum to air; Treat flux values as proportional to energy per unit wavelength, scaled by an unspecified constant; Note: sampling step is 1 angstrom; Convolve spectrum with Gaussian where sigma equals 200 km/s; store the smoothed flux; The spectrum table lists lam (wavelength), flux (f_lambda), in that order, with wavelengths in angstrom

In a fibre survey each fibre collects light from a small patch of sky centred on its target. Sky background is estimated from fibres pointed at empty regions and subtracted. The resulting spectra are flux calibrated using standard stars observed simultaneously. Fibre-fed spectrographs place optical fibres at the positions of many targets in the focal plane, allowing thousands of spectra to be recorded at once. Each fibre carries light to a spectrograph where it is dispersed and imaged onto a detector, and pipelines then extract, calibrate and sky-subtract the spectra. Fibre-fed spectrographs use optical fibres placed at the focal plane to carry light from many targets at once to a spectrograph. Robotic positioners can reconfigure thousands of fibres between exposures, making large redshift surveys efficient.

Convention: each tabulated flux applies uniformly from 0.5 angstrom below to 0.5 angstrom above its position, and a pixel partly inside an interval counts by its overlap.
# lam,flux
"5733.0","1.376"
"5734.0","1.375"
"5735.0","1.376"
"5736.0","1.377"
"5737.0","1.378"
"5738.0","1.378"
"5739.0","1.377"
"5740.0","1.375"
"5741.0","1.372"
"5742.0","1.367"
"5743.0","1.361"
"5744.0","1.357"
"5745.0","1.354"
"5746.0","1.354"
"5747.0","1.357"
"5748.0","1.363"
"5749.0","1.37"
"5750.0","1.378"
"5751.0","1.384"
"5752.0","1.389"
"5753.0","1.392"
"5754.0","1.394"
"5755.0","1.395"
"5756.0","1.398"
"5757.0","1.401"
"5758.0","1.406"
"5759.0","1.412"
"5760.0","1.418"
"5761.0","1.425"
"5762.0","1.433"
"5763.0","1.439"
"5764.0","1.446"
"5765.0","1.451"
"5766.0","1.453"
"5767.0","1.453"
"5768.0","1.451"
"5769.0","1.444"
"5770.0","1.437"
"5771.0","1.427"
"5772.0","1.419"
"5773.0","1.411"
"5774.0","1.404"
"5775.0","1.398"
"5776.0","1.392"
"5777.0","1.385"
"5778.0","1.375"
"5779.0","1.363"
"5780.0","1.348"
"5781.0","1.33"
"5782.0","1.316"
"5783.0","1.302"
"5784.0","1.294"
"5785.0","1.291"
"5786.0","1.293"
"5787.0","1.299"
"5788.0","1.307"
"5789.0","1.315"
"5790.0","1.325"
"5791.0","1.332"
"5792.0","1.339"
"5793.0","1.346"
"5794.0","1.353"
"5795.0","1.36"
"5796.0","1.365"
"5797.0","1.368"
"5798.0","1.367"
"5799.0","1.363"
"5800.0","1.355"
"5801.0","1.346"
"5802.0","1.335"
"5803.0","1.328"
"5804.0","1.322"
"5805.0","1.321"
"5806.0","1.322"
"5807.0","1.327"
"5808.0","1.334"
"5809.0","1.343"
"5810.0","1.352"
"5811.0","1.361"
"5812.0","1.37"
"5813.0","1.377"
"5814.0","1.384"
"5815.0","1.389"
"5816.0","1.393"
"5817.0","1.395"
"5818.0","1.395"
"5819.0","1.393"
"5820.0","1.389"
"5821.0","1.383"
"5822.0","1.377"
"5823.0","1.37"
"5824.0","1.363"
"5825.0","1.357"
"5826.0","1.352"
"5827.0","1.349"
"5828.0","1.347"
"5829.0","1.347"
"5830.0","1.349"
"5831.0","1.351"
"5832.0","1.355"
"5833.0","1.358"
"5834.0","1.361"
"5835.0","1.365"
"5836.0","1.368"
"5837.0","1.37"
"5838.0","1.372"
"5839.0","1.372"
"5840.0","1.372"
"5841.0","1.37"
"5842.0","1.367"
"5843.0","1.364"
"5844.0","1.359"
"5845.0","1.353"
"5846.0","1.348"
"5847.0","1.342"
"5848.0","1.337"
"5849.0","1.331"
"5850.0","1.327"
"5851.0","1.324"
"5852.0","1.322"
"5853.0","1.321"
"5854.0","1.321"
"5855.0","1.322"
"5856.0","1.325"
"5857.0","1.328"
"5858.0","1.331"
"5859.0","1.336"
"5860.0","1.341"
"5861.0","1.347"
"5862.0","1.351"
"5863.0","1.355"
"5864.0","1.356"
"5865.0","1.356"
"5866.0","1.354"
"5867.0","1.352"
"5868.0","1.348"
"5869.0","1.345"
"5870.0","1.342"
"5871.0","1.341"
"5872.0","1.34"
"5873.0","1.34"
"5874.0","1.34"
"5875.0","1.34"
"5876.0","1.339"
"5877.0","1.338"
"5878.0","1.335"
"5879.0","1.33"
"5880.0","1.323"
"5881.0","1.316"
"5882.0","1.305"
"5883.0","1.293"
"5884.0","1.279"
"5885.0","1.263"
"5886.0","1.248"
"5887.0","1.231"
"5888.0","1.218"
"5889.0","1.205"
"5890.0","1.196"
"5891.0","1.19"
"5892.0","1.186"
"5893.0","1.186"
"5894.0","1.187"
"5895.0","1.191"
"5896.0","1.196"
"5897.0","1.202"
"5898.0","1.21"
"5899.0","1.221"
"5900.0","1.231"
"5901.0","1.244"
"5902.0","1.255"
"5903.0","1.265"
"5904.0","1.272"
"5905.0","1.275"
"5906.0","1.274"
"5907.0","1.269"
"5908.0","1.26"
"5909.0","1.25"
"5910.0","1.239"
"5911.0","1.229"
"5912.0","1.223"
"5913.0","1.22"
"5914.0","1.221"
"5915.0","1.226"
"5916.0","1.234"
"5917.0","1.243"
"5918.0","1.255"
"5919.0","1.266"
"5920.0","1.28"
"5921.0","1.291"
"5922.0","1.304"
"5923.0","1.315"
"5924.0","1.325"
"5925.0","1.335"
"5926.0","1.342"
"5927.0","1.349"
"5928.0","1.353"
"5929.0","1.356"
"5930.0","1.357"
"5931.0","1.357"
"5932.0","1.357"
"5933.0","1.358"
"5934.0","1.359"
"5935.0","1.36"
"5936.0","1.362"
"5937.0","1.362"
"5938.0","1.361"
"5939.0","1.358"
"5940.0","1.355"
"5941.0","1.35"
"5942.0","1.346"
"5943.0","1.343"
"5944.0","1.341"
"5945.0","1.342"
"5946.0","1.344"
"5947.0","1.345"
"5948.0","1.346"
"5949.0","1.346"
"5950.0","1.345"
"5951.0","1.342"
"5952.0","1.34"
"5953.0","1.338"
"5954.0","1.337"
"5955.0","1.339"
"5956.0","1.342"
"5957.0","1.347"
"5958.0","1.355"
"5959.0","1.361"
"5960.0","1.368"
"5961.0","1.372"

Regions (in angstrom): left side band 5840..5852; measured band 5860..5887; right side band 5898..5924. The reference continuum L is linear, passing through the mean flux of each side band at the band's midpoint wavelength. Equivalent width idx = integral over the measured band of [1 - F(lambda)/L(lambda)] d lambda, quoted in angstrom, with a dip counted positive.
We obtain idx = -0.41 angstrom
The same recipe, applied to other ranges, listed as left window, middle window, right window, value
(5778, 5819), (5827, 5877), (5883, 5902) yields -2.92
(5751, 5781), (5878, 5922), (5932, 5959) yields 3.83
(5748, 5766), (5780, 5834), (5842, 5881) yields 1.05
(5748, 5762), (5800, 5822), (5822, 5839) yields 0.14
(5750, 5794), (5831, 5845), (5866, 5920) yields -0.49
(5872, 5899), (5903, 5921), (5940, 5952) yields 0.66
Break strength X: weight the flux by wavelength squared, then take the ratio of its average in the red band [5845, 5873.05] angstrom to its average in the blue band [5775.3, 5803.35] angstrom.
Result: 1.02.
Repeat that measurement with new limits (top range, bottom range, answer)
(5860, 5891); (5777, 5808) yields 1.01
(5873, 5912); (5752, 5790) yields 0.95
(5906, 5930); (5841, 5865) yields 0.98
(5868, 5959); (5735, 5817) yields 0.99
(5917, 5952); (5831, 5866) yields 1.02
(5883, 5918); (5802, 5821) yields 0.93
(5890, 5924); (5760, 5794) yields 0.94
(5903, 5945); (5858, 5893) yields 1.02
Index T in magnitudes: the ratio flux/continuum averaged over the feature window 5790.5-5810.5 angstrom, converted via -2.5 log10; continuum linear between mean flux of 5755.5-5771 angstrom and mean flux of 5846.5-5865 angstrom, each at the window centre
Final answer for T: 0.04 mag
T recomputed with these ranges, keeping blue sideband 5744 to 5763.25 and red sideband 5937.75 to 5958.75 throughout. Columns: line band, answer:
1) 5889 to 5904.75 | 0.120 mag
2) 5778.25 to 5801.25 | 0.039 mag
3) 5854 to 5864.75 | 0.022 mag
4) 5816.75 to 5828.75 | 0.003 mag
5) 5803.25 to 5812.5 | 0.032 mag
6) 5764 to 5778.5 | -0.027 mag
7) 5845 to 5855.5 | 0.031 mag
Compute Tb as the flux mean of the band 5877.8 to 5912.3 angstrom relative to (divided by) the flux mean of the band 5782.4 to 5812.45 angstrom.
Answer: 0.93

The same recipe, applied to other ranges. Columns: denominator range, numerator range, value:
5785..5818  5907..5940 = 0.97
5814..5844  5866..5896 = 0.94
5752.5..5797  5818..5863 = 0.98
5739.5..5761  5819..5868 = 0.98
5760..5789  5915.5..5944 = 0.96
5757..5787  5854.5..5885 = 0.96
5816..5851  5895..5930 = 0.93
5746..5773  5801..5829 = 0.96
